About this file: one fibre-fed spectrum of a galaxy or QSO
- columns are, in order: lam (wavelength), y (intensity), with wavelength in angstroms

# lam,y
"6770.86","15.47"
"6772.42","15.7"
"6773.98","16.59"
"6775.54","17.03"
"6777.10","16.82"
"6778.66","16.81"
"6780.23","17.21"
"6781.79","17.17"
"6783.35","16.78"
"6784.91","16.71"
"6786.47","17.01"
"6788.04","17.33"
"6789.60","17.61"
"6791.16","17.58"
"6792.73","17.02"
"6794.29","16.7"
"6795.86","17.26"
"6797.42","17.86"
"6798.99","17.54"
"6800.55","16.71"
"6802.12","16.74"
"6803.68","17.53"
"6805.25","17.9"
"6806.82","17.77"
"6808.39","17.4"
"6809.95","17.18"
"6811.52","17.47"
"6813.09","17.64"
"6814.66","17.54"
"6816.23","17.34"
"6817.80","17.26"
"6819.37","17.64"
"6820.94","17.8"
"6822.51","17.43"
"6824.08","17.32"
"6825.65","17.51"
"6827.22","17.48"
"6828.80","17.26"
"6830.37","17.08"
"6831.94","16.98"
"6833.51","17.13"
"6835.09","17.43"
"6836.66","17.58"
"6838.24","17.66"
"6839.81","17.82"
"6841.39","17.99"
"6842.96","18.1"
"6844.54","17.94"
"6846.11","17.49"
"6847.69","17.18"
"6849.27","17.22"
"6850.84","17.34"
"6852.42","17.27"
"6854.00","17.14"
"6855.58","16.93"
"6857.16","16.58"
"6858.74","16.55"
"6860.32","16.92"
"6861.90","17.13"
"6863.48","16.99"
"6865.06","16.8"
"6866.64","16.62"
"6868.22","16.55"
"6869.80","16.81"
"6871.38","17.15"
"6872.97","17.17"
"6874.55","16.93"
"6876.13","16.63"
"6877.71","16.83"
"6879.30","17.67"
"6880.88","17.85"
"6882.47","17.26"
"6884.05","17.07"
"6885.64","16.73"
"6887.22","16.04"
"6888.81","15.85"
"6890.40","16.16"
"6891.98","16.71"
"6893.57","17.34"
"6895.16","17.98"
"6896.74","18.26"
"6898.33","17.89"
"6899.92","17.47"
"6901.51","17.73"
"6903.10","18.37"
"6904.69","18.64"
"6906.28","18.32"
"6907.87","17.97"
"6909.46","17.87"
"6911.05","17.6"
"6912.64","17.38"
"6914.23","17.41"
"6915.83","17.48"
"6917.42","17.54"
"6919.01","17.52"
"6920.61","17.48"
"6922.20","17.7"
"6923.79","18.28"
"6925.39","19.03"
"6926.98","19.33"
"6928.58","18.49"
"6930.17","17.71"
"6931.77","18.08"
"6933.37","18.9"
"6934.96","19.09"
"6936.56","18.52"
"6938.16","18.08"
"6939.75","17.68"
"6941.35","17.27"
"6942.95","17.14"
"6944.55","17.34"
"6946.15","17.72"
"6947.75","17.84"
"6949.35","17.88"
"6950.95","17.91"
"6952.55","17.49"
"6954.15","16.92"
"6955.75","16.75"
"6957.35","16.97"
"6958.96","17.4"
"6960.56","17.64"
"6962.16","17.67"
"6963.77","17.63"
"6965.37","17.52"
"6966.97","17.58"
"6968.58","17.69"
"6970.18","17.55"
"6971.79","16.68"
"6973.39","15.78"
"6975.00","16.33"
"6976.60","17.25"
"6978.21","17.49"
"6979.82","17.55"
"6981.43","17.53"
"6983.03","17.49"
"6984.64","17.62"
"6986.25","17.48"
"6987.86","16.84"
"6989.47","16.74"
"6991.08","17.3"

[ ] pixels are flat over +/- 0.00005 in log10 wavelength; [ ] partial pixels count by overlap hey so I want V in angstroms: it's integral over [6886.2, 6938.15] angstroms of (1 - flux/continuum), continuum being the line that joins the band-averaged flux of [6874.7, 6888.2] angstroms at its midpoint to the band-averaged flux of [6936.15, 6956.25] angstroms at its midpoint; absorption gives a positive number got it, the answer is -1.6 angstroms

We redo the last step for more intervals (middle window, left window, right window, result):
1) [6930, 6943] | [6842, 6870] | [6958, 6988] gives -0.7 angstroms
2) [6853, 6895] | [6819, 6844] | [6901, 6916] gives 2.0 angstroms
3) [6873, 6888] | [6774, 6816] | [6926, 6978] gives 0.4 angstroms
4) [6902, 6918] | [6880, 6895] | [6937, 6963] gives -0.7 angstroms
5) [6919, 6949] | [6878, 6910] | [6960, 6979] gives -1.3 angstroms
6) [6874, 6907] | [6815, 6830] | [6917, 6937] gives 1.2 angstroms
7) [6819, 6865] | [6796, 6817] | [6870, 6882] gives -0.1 angstroms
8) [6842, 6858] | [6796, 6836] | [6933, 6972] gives 0.1 angstroms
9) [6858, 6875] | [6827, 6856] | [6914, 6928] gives 0.7 angstroms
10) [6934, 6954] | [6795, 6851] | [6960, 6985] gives -0.5 angstroms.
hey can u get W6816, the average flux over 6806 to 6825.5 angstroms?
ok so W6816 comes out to 17.5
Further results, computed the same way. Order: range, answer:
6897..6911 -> 18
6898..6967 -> 17.8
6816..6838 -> 17.4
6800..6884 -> 17.3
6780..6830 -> 17.3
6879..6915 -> 17.5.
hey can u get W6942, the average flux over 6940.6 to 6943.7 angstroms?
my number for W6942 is 17.2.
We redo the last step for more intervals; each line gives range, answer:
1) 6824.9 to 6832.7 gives 17.3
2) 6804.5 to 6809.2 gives 17.7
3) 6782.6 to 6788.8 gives 17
